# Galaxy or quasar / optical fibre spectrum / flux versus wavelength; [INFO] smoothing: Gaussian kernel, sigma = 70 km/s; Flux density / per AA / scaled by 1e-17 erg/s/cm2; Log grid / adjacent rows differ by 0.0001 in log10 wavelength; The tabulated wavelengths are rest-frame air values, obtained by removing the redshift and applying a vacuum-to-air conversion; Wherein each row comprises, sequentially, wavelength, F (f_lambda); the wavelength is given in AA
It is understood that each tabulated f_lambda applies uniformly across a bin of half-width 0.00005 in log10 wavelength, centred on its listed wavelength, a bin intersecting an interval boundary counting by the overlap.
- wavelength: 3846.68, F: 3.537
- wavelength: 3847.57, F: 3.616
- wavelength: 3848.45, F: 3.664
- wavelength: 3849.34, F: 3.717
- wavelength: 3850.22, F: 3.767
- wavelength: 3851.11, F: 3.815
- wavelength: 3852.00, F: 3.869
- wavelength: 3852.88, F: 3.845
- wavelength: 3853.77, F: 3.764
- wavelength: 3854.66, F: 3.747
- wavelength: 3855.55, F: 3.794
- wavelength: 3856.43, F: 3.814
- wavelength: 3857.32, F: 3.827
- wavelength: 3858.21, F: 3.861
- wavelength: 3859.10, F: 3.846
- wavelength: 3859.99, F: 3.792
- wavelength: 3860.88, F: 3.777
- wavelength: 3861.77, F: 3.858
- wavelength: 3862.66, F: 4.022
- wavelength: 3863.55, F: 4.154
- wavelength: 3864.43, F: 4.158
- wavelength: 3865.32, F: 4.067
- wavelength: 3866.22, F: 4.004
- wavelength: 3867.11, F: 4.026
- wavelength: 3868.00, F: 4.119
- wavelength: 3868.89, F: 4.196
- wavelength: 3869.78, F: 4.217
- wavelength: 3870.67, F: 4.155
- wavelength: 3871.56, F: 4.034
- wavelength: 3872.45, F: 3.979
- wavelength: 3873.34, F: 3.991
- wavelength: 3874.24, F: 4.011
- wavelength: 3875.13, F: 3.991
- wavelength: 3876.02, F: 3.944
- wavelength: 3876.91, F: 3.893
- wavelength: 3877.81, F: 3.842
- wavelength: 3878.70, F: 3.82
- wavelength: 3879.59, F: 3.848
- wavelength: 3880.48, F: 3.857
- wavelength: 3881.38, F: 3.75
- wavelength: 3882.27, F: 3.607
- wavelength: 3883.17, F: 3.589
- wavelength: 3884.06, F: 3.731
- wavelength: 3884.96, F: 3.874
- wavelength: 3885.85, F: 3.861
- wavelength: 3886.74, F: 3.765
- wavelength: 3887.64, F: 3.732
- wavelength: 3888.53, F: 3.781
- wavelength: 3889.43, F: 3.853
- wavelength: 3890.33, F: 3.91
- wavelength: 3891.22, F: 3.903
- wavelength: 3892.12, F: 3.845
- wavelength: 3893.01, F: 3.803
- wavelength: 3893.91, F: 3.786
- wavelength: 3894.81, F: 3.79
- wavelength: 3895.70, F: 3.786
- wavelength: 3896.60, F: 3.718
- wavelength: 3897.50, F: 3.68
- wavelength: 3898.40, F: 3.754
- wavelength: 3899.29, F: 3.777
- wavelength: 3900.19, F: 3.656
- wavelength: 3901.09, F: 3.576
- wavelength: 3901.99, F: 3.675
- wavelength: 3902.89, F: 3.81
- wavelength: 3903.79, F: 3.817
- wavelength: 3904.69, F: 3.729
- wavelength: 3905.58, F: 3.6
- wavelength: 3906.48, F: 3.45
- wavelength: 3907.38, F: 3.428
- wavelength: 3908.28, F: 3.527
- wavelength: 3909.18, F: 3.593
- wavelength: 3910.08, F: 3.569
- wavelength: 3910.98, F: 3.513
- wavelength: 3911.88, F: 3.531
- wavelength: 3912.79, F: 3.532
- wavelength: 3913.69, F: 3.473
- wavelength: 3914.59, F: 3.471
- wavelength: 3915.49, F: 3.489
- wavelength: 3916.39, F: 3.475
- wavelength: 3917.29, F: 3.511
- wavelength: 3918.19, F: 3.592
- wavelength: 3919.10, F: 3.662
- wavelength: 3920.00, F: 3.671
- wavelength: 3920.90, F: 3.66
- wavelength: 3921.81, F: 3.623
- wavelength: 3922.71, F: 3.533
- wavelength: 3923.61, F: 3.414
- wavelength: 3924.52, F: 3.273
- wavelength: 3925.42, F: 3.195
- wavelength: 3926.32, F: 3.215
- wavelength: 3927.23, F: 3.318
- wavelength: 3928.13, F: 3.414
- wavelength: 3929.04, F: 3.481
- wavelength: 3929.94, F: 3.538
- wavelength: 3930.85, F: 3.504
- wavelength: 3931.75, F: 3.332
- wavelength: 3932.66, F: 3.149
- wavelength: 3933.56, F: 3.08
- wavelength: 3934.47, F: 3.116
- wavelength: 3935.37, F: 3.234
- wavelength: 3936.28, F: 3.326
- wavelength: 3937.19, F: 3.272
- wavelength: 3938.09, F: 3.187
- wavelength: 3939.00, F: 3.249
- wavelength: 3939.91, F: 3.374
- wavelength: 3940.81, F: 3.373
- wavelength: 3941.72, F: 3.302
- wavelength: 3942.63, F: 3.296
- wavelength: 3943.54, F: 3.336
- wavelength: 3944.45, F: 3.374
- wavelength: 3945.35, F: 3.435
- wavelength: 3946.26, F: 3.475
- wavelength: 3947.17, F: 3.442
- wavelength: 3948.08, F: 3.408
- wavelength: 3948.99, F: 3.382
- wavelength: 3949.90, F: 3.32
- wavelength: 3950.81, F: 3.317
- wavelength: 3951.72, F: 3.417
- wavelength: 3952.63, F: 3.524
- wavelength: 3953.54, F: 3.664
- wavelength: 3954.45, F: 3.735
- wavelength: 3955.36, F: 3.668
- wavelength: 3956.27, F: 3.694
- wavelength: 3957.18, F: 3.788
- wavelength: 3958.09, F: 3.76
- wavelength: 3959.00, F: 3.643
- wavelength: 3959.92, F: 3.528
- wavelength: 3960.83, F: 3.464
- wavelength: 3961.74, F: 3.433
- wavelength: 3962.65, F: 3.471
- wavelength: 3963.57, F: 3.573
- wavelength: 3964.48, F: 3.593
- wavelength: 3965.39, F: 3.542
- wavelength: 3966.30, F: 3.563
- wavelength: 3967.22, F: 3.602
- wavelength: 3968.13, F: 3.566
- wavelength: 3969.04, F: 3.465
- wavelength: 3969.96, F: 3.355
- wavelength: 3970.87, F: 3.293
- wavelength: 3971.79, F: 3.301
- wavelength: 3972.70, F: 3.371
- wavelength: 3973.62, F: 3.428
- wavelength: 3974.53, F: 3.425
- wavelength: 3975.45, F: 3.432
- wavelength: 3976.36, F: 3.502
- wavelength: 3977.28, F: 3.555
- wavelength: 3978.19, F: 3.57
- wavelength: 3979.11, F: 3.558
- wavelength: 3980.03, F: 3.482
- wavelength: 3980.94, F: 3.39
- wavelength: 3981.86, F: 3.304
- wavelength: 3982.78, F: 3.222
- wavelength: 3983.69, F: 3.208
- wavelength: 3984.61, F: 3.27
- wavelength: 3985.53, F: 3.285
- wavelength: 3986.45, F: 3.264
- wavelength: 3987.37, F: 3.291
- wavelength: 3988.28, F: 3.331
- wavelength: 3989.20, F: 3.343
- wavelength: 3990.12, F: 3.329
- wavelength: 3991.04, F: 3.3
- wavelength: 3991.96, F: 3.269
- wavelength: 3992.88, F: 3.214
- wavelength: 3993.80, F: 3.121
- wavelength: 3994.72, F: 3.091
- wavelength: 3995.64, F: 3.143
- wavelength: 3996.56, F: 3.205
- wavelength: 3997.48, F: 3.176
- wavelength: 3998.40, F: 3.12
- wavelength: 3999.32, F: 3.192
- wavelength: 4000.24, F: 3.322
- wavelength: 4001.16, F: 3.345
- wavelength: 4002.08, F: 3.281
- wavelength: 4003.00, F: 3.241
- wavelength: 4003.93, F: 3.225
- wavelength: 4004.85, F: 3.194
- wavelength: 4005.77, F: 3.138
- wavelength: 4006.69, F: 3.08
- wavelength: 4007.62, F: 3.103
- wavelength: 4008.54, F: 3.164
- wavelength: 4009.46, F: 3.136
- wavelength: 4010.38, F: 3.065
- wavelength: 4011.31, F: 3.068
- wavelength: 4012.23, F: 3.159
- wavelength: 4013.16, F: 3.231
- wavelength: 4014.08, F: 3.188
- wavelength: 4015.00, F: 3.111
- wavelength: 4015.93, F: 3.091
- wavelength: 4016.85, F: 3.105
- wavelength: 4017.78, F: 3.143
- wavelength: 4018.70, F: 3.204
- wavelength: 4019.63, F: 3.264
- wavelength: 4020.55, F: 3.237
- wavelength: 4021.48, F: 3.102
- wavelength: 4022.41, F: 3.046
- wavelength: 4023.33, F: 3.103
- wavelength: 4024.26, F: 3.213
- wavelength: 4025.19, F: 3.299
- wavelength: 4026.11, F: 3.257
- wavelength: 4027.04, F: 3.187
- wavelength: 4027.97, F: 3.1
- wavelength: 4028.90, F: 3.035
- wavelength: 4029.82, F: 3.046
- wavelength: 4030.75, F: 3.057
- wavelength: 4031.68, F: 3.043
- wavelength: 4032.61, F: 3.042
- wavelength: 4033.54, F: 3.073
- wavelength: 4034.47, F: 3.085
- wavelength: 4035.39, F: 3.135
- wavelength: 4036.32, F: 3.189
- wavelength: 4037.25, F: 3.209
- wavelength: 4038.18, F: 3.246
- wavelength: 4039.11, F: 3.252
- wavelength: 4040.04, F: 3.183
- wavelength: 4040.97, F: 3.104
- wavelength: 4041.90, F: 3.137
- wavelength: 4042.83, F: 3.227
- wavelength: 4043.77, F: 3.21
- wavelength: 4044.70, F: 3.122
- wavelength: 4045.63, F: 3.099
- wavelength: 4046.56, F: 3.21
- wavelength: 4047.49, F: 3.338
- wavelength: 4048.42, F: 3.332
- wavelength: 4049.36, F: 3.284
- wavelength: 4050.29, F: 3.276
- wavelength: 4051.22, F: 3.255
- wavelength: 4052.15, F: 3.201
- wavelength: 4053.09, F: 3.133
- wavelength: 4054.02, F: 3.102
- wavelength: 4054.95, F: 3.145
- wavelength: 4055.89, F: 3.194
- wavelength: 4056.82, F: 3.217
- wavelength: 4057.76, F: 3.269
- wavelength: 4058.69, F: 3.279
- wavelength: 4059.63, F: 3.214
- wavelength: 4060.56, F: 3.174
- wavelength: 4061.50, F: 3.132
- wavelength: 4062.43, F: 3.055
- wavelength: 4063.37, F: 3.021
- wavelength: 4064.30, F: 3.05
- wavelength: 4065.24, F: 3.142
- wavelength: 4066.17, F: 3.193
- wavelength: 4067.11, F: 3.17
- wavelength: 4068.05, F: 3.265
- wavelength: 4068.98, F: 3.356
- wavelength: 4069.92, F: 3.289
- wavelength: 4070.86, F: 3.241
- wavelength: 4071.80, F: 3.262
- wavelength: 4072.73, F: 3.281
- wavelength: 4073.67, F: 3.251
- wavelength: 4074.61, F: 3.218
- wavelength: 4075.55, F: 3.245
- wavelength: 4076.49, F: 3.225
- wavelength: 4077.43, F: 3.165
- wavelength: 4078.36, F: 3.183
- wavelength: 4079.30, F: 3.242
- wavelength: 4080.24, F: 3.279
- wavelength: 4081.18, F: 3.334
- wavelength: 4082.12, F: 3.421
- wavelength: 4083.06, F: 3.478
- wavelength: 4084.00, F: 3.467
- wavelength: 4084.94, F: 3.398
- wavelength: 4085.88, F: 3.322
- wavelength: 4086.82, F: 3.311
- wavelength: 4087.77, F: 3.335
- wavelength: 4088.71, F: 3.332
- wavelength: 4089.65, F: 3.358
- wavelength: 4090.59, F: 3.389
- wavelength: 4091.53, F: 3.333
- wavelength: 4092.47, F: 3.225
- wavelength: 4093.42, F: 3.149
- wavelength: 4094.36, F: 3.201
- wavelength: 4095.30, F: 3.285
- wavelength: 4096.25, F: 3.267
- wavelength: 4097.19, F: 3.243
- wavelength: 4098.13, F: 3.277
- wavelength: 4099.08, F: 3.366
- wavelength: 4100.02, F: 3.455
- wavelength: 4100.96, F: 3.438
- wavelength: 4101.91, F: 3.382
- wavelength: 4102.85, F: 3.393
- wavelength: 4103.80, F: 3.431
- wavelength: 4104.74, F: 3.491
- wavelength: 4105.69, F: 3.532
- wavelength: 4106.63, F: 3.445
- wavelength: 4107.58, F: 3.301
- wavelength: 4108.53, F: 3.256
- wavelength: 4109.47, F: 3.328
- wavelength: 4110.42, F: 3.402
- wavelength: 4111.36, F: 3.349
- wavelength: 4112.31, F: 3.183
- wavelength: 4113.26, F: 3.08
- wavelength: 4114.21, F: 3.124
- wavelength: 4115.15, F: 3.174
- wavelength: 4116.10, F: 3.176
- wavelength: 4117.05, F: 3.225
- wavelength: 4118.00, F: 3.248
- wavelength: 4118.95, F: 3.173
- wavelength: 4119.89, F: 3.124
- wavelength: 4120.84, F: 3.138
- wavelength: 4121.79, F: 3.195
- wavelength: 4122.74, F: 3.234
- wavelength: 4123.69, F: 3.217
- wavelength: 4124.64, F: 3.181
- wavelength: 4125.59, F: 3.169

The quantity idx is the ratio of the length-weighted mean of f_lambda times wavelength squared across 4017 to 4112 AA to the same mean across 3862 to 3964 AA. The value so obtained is 0.96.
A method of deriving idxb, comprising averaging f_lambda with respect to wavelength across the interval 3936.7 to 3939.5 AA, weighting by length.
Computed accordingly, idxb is 3.24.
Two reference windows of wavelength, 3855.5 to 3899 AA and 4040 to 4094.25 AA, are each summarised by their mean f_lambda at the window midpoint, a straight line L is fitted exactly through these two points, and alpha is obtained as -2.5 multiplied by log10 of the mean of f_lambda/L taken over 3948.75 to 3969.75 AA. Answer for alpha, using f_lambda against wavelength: 0.02 mag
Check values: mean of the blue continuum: 3.89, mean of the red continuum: 3.24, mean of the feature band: 3.55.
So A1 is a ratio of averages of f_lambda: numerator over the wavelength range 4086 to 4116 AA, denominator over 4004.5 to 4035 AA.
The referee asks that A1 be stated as 1.06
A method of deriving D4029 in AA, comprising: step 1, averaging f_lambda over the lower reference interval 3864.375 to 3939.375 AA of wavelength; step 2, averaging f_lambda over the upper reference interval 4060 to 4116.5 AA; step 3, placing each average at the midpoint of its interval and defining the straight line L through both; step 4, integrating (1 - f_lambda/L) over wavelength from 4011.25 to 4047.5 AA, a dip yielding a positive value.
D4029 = 2.66 AA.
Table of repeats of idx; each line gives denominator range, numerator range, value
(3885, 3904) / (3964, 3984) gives 0.95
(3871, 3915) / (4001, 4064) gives 0.91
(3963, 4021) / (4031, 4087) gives 1.01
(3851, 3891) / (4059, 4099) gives 0.93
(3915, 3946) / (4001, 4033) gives 0.97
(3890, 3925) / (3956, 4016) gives 0.96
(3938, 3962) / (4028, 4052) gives 0.95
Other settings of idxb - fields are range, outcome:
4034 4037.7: 3.16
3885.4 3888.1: 3.8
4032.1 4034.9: 3.06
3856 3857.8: 3.81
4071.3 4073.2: 3.28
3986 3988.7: 3.3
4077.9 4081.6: 3.26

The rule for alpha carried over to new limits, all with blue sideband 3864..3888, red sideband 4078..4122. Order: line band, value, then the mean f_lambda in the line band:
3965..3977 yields 0.07 mag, 3.45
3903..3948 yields 0.11 mag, 3.43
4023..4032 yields 0.12 mag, 3.13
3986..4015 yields 0.12 mag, 3.2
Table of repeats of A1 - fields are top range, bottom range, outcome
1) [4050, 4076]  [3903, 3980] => 0.92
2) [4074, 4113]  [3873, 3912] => 0.89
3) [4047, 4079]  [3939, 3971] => 0.92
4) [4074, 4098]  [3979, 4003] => 1.01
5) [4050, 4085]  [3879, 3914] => 0.87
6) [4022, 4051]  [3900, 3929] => 0.90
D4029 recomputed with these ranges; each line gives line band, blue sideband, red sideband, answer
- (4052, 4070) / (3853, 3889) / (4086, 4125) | 1.2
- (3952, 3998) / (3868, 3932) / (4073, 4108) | 1.6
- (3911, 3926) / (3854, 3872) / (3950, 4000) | 0.8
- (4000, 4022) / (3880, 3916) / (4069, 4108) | 1.9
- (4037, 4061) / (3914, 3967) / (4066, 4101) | 0.9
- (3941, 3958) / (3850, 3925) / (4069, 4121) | 0.7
